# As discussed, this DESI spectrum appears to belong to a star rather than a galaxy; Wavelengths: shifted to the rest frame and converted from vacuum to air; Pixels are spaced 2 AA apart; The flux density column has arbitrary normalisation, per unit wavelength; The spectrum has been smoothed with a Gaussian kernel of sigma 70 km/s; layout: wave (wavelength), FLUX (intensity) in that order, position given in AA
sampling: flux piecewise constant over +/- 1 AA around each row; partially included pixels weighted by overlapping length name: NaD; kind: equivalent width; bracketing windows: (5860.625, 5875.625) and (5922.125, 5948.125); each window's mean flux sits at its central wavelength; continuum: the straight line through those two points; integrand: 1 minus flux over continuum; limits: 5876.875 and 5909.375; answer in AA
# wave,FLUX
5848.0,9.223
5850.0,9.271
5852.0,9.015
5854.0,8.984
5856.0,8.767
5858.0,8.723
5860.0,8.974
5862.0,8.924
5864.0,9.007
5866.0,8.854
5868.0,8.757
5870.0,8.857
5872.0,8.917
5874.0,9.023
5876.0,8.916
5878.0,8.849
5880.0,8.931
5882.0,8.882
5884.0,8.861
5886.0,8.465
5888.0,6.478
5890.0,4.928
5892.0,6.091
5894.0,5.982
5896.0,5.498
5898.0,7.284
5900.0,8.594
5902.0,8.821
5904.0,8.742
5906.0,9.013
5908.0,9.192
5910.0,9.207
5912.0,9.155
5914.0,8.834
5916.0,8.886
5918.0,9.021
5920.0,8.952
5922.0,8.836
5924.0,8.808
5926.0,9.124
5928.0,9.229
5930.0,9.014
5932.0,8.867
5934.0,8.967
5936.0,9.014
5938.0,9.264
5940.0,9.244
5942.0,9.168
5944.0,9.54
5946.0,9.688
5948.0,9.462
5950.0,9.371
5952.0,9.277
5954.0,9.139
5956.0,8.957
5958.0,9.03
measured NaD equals 4.3 AA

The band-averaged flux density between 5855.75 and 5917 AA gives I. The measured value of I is 8.33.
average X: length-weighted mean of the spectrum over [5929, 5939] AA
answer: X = 9.03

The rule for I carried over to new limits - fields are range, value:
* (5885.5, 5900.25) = 6.51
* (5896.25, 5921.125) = 8.71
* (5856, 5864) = 8.88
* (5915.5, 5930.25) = 8.99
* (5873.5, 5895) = 7.73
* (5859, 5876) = 8.91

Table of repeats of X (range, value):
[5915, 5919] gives 8.95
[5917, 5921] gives 8.99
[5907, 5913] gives 9.18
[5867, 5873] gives 8.84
